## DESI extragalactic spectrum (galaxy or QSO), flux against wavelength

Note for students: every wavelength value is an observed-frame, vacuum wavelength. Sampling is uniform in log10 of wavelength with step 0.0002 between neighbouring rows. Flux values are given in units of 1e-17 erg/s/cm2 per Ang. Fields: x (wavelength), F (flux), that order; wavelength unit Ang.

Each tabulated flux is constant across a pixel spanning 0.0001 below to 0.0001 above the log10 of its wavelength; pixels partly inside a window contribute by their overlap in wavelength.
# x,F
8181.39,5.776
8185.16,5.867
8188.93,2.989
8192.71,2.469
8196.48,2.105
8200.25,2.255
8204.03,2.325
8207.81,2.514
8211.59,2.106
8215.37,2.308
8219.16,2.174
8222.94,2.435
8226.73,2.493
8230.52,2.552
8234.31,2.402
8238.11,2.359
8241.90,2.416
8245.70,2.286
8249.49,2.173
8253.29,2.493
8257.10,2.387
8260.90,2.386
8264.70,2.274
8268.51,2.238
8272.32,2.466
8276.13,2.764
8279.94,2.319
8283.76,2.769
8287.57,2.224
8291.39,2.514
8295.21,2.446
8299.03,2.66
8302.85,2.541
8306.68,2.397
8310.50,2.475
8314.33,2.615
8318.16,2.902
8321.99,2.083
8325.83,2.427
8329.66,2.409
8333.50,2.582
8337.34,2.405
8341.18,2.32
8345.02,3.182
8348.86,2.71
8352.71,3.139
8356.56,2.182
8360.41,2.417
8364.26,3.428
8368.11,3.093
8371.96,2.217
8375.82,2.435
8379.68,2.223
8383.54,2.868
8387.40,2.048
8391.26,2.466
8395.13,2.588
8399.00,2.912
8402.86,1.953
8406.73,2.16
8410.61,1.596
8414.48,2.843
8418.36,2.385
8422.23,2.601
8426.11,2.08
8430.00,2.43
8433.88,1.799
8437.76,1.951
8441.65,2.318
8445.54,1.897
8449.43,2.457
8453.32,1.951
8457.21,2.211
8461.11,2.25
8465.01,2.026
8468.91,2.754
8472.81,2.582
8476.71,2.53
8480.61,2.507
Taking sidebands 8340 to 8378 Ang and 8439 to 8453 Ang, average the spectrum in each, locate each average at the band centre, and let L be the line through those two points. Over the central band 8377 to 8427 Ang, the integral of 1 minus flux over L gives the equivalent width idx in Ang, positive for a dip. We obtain 1.6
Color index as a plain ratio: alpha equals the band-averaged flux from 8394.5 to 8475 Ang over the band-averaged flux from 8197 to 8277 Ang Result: 0.96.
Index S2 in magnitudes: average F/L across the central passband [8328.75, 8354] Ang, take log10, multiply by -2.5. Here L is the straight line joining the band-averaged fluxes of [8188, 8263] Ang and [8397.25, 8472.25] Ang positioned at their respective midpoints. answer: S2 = -0.16 mag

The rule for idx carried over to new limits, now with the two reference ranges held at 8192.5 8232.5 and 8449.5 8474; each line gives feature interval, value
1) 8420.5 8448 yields 1.76 Ang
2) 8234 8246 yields -0.21 Ang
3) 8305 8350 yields -4.31 Ang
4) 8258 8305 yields -2.83 Ang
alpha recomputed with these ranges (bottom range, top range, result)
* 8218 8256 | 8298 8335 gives 1.05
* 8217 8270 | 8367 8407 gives 1.04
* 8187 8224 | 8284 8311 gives 1.05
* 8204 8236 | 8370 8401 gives 1.04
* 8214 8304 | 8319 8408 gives 1.05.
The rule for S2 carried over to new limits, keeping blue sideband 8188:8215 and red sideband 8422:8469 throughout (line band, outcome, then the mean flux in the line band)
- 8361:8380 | -0.21 mag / 2.7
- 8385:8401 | -0.14 mag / 2.51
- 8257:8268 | 0.00 mag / 2.33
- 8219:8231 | -0.04 mag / 2.43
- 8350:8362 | -0.16 mag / 2.59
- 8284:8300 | -0.08 mag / 2.48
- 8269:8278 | -0.11 mag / 2.55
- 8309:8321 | -0.15 mag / 2.63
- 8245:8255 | 0.00 mag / 2.32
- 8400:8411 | 0.09 mag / 2.03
